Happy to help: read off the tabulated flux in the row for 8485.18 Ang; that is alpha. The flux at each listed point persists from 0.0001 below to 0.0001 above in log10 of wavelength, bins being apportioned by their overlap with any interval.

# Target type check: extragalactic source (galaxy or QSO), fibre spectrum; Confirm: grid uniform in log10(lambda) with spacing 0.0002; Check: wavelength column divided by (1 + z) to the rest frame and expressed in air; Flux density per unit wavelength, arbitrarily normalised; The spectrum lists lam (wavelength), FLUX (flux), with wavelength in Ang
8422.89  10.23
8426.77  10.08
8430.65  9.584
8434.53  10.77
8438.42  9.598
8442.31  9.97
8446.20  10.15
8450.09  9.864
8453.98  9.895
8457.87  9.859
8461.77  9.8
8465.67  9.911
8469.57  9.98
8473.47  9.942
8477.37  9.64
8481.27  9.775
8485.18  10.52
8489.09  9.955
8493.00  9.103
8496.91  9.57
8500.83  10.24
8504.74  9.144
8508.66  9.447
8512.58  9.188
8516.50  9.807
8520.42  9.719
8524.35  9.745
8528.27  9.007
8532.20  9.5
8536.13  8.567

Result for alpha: 10.52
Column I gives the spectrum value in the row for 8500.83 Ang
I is 10.24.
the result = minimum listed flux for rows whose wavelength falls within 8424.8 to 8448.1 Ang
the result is 9.584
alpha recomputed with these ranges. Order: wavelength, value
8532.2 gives 9.5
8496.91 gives 9.57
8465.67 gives 9.911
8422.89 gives 10.23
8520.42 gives 9.719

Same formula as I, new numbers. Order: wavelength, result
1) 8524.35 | 9.745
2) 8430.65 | 9.584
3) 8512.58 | 9.188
